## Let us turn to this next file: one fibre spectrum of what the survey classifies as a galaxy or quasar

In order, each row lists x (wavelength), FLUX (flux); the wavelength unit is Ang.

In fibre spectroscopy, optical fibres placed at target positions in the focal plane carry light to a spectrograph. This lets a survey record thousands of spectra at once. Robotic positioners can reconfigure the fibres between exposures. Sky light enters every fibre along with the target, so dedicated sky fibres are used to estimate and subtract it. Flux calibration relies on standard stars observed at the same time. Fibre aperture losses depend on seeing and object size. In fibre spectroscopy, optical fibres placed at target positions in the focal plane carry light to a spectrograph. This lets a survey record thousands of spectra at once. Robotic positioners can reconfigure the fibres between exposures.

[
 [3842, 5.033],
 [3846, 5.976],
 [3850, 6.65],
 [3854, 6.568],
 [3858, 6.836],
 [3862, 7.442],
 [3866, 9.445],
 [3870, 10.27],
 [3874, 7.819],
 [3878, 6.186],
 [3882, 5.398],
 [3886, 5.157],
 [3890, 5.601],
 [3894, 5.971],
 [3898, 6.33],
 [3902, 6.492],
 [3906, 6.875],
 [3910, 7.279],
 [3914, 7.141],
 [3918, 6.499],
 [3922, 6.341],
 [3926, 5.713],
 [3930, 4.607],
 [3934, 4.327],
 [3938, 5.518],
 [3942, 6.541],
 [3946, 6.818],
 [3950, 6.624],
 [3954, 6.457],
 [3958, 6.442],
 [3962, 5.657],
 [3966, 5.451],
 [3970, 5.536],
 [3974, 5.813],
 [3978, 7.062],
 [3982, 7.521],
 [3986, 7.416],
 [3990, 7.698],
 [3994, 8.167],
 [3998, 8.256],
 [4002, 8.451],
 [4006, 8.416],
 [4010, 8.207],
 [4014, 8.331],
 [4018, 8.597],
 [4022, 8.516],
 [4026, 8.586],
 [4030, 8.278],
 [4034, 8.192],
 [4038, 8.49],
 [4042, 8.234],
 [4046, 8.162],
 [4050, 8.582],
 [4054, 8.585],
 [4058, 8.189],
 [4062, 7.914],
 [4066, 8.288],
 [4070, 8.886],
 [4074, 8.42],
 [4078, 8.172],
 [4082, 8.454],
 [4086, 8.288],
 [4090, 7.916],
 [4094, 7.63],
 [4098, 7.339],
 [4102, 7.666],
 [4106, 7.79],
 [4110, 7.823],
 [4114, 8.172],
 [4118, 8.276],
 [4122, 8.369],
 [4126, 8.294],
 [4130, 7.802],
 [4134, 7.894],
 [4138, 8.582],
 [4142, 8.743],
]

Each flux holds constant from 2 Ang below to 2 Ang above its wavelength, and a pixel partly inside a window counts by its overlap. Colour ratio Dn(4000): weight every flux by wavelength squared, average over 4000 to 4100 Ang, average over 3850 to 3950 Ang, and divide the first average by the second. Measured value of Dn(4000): 1.36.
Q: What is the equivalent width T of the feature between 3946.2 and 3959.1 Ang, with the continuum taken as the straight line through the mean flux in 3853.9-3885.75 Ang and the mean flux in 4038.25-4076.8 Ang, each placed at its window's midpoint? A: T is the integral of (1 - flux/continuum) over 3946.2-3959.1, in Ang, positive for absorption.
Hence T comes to 2.1 Ang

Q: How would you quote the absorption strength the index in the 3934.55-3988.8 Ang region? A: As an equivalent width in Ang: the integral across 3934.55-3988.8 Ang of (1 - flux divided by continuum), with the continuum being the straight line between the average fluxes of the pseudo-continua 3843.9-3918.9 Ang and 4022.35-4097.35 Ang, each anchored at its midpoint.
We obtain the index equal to 8.4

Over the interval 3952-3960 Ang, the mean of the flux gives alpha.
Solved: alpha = 6.45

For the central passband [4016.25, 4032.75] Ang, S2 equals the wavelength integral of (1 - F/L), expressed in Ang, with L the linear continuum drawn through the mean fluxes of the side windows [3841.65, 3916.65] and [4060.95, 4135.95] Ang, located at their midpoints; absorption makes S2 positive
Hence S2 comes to -1.8 Ang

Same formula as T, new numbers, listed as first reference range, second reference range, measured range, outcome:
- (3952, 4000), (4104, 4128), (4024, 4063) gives -4.74 Ang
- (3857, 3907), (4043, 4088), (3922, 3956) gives 6.97 Ang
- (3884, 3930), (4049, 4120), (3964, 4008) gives -0.99 Ang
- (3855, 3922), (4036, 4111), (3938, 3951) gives 1.41 Ang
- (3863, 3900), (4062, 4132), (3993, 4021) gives -2.79 Ang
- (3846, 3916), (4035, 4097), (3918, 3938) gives 5.06 Ang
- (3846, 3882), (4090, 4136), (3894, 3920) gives 2.80 Ang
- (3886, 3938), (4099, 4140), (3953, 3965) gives 0.72 Ang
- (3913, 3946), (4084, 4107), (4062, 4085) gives -2.68 Ang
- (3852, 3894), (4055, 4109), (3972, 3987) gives 1.27 Ang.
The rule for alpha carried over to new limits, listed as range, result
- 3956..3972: 5.77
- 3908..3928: 6.59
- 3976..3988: 7.33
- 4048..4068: 8.31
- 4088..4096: 7.77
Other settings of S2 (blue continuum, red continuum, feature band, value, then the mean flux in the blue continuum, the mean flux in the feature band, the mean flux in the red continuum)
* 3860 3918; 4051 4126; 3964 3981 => 3.17 Ang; 6.94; 6.06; 8.13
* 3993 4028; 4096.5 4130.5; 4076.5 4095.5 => -0.05 Ang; 8.4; 8.1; 7.96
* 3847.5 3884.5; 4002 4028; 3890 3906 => 2.81 Ang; 7.35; 6.26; 8.44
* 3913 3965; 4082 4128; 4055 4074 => -2.13 Ang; 6.02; 8.34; 7.98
